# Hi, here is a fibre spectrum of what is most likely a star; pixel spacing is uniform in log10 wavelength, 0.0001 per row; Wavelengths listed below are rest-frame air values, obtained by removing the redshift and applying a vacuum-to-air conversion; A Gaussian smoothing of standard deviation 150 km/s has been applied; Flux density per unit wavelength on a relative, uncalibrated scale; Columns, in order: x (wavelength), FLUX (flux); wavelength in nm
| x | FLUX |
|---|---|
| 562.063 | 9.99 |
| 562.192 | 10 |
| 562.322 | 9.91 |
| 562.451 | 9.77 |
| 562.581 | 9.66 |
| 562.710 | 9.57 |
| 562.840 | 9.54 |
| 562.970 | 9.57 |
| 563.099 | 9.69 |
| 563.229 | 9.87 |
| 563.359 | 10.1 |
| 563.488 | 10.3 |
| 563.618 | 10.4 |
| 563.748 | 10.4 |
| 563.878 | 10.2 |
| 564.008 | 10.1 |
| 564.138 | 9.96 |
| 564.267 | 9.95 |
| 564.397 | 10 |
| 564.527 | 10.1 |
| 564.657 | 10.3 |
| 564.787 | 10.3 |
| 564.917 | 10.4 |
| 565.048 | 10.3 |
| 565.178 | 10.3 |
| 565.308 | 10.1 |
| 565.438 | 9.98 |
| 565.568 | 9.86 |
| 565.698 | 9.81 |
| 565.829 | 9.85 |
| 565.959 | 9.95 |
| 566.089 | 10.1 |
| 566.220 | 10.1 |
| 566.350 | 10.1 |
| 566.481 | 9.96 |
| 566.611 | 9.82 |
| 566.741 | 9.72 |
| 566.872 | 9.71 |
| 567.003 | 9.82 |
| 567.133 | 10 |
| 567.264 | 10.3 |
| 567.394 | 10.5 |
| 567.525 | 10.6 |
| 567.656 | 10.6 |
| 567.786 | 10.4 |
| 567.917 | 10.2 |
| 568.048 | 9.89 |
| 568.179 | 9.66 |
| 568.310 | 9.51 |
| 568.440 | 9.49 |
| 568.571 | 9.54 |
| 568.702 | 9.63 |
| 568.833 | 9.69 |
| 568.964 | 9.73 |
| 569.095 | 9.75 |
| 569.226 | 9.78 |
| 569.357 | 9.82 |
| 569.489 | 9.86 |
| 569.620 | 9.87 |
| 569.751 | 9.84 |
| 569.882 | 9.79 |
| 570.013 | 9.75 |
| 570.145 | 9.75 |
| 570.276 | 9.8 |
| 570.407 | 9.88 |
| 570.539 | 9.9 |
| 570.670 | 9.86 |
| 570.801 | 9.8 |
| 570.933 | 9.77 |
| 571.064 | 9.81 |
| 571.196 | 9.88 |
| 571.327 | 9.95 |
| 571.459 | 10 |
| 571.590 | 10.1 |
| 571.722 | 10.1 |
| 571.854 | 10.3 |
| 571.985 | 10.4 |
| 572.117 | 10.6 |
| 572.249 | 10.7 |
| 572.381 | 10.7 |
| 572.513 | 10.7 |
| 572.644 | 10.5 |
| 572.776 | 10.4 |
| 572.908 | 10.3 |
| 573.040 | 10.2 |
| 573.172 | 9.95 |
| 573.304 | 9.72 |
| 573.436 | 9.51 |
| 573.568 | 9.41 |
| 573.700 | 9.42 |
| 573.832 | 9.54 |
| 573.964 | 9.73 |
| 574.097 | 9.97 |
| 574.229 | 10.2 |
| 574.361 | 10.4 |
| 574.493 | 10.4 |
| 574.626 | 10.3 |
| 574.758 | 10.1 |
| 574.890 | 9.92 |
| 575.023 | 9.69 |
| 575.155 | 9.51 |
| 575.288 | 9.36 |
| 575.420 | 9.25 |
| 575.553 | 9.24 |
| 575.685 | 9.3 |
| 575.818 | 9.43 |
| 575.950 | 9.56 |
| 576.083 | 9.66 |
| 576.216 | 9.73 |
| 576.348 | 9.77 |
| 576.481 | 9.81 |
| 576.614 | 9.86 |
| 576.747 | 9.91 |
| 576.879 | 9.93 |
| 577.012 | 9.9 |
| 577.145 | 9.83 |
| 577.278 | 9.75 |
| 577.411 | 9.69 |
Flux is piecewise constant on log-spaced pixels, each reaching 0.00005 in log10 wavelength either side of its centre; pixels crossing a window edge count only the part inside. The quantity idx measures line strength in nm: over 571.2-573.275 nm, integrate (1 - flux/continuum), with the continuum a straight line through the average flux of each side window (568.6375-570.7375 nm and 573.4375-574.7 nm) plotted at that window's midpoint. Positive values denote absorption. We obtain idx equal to -0.09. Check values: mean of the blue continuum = 9.79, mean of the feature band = 10.3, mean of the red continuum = 9.91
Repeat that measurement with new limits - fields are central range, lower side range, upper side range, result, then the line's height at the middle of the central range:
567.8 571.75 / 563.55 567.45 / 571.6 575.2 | 0.11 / 10.1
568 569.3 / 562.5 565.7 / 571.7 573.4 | 0.07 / 10.2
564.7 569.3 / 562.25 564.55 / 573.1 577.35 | -0.05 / 9.89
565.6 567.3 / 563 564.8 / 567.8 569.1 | -0.01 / 9.9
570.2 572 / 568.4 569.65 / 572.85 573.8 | -0.04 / 9.74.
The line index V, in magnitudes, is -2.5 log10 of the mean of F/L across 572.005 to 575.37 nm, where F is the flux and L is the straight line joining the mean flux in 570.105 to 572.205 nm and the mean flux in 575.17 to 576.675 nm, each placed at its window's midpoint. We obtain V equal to -0.03 mag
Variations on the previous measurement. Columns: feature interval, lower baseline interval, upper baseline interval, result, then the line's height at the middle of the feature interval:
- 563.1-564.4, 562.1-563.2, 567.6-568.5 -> -0.04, 9.78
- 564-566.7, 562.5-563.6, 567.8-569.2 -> -0.03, 9.78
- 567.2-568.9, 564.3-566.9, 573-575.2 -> 0.00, 9.99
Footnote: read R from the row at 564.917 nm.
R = 10.4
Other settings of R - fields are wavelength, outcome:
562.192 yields 10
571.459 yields 10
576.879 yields 9.93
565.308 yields 10.1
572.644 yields 10.5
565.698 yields 9.81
